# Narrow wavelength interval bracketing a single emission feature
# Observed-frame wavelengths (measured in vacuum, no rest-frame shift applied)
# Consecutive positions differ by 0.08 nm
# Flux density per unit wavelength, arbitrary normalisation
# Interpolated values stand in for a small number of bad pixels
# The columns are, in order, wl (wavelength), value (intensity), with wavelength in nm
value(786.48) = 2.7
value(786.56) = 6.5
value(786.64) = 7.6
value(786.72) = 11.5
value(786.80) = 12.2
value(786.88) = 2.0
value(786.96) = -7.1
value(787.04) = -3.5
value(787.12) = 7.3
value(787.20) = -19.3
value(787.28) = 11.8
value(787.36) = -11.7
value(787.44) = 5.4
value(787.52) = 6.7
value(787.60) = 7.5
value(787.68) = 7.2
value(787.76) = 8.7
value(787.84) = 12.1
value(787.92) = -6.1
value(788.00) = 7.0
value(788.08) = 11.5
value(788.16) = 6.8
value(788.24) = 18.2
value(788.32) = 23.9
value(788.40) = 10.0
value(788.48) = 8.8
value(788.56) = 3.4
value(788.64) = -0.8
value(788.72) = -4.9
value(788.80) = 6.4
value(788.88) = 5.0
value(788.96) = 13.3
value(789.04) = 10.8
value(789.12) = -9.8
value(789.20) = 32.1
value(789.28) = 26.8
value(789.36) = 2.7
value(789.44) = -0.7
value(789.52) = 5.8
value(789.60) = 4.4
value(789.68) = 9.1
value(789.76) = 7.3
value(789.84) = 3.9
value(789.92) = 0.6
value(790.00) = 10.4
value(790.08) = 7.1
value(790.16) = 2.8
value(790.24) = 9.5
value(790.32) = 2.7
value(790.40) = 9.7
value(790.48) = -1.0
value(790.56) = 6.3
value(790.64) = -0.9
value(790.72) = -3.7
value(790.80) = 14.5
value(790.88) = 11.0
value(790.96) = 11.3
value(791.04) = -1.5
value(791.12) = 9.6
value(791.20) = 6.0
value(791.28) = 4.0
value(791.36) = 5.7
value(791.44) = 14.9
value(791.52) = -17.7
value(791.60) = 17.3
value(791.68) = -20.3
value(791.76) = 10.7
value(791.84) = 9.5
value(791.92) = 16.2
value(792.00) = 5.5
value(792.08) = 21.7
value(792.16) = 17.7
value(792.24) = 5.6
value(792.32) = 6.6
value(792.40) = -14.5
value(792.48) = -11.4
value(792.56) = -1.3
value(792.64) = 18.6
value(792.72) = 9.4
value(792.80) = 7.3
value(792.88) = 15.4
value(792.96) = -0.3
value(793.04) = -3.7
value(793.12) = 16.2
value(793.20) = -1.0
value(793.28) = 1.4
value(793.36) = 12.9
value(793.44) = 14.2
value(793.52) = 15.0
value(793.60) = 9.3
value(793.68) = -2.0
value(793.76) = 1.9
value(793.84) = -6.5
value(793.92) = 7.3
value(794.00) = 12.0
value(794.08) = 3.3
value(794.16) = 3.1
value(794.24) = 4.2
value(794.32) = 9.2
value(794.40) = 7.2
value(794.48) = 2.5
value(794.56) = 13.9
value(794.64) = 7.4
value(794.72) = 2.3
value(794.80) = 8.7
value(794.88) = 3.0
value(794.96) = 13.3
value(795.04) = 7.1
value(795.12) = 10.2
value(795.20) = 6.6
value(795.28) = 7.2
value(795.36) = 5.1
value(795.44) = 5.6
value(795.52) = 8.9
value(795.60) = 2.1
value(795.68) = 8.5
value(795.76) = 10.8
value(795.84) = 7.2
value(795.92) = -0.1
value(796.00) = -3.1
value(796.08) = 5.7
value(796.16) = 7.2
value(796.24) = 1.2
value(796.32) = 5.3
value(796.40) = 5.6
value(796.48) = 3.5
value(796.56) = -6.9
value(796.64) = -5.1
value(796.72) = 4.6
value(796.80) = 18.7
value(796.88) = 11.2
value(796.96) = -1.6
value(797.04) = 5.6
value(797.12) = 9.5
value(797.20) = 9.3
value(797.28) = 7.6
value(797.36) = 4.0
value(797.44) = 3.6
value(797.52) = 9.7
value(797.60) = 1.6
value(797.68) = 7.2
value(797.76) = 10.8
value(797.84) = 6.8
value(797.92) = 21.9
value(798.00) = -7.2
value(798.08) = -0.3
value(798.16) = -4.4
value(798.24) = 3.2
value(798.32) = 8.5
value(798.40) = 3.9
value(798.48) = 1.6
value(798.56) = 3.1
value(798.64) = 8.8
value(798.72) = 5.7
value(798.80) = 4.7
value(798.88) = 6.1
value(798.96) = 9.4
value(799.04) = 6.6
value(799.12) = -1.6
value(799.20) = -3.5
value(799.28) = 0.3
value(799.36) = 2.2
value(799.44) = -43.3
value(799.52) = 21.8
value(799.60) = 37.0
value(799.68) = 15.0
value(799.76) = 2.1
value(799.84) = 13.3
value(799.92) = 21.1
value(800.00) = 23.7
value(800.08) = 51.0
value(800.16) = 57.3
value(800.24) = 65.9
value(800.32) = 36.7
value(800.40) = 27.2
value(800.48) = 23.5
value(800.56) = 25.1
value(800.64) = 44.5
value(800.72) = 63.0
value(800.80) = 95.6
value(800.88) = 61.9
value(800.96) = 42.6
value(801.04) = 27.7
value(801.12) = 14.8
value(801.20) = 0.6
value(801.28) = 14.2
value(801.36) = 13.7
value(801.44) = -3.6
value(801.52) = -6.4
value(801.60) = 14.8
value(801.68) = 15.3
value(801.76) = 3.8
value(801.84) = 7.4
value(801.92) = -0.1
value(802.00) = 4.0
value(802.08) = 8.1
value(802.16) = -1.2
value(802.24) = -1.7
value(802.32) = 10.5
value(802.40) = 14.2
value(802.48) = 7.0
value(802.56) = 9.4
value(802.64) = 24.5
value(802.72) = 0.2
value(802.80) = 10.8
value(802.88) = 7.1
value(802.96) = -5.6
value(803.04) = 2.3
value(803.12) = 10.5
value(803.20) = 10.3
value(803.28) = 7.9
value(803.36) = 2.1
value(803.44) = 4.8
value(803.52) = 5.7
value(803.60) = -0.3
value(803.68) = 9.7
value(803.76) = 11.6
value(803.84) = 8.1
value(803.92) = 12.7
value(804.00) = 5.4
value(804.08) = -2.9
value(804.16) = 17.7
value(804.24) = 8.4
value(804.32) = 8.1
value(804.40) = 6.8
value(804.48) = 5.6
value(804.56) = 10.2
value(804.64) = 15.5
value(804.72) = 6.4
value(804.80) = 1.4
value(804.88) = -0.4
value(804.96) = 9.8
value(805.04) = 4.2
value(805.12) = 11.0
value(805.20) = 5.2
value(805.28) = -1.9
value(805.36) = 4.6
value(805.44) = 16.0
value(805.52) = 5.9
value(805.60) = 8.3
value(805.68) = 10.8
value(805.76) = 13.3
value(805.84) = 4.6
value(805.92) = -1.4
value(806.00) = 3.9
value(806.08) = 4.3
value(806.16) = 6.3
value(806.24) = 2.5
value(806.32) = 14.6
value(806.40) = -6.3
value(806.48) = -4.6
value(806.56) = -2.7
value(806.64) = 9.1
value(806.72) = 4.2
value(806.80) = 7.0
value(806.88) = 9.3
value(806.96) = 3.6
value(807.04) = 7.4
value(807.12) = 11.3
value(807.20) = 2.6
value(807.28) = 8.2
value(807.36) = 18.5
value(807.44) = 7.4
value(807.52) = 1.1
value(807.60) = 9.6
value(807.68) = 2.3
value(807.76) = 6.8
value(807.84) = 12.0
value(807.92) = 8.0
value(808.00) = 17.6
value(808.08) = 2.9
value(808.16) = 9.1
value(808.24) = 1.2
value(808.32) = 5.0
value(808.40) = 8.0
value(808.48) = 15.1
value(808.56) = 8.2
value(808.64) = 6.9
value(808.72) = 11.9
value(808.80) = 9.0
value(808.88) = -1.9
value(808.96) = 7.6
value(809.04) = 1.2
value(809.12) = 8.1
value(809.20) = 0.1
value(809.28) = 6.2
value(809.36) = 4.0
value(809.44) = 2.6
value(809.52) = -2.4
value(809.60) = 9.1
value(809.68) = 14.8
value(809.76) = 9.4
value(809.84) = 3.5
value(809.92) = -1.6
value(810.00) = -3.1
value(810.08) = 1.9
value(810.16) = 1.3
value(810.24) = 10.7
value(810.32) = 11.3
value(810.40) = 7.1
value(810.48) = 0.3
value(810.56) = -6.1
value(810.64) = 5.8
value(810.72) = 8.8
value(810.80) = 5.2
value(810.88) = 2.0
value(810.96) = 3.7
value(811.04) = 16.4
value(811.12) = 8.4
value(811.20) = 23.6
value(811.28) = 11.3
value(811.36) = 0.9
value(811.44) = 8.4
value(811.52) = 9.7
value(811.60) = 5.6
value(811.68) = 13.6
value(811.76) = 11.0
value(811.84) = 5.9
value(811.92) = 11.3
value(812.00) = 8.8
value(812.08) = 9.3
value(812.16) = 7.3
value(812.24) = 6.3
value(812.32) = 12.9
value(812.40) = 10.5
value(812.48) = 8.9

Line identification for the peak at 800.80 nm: [O II] 3727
